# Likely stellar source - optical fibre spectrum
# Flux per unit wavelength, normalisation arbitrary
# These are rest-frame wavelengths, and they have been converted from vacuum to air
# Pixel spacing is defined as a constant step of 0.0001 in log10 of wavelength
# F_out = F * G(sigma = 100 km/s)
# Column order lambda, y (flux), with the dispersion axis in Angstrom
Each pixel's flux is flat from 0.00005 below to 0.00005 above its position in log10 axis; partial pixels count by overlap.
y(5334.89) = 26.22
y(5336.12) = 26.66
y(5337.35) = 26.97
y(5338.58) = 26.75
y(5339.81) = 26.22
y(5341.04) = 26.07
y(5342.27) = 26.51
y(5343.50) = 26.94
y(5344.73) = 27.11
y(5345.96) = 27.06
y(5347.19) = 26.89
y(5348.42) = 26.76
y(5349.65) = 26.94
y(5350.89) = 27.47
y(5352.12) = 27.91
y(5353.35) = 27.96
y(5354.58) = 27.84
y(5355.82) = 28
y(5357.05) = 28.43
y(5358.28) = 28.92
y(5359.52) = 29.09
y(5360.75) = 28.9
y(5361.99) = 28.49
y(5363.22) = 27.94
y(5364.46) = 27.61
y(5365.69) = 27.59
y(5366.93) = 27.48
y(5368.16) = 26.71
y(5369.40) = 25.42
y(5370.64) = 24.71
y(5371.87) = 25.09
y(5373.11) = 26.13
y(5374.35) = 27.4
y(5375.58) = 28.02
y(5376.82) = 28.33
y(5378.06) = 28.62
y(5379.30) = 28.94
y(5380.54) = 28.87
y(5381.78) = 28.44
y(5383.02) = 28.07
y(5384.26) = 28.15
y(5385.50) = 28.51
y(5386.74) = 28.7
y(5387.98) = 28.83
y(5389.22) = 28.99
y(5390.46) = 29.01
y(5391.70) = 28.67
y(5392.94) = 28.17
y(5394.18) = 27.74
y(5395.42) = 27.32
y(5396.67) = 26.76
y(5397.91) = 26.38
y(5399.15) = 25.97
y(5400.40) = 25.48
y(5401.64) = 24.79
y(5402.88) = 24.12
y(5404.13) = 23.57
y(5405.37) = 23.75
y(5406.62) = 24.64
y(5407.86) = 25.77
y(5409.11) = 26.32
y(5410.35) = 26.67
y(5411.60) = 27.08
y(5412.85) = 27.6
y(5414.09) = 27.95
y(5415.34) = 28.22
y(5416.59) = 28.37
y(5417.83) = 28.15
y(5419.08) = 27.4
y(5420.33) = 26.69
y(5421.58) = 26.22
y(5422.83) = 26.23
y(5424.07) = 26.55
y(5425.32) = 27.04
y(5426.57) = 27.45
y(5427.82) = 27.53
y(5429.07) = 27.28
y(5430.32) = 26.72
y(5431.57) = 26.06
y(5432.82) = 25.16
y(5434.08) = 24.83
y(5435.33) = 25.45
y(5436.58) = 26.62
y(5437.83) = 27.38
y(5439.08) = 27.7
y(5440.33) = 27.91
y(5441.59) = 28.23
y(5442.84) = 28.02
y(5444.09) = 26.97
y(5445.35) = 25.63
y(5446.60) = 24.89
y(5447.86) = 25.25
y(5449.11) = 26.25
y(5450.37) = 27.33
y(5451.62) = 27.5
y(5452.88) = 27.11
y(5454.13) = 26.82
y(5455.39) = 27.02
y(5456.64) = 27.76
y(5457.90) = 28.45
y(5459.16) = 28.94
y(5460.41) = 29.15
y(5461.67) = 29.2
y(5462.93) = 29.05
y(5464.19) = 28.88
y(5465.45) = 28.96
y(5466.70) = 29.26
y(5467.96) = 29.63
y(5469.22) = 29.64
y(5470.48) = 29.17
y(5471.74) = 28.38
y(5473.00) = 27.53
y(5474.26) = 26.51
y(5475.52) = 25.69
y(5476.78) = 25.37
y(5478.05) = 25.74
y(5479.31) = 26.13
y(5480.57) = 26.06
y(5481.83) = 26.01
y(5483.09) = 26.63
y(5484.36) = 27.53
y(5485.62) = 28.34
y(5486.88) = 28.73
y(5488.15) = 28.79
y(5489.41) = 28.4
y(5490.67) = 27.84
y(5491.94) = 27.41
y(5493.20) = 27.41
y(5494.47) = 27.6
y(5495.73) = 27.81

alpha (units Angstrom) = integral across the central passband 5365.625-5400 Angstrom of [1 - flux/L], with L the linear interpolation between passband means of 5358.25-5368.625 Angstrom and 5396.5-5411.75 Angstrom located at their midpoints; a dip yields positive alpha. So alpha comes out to -1.1 Angstrom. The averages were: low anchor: 28.1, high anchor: 25.4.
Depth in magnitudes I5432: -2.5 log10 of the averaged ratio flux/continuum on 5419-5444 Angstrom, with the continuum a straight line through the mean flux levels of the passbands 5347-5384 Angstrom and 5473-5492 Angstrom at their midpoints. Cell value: 0.02 mag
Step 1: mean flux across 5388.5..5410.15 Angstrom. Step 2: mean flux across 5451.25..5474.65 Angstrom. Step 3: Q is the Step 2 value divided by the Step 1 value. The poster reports 1.1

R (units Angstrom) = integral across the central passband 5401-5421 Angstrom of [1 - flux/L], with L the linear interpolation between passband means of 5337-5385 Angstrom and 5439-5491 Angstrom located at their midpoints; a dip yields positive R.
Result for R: 0.9 Angstrom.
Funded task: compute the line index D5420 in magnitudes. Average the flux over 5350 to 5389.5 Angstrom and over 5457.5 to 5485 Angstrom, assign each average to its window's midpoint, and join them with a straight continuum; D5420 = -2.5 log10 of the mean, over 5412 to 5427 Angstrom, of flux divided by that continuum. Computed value 0.02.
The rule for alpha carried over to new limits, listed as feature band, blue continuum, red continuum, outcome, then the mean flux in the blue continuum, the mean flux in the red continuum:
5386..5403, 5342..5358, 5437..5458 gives 0.0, 27.4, 27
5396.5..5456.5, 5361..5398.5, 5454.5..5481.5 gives 2.8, 27.7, 27.9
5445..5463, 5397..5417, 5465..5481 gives -0.1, 26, 27.5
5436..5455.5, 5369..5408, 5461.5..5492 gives 0.4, 27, 27.8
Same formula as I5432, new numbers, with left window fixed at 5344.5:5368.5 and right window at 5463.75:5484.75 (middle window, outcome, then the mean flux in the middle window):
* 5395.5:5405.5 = 0.10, 25.3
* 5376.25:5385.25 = -0.03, 28.5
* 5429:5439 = 0.05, 26.2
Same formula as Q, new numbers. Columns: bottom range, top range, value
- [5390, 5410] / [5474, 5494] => 1.03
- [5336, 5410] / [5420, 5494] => 1.00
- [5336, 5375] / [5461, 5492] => 1.02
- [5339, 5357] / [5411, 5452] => 0.99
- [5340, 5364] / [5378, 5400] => 1.02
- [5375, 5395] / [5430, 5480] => 0.96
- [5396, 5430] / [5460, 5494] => 1.05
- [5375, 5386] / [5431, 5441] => 0.93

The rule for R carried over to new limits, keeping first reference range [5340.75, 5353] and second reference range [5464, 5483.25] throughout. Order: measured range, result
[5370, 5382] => -0.1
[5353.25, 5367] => -0.6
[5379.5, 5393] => -0.7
